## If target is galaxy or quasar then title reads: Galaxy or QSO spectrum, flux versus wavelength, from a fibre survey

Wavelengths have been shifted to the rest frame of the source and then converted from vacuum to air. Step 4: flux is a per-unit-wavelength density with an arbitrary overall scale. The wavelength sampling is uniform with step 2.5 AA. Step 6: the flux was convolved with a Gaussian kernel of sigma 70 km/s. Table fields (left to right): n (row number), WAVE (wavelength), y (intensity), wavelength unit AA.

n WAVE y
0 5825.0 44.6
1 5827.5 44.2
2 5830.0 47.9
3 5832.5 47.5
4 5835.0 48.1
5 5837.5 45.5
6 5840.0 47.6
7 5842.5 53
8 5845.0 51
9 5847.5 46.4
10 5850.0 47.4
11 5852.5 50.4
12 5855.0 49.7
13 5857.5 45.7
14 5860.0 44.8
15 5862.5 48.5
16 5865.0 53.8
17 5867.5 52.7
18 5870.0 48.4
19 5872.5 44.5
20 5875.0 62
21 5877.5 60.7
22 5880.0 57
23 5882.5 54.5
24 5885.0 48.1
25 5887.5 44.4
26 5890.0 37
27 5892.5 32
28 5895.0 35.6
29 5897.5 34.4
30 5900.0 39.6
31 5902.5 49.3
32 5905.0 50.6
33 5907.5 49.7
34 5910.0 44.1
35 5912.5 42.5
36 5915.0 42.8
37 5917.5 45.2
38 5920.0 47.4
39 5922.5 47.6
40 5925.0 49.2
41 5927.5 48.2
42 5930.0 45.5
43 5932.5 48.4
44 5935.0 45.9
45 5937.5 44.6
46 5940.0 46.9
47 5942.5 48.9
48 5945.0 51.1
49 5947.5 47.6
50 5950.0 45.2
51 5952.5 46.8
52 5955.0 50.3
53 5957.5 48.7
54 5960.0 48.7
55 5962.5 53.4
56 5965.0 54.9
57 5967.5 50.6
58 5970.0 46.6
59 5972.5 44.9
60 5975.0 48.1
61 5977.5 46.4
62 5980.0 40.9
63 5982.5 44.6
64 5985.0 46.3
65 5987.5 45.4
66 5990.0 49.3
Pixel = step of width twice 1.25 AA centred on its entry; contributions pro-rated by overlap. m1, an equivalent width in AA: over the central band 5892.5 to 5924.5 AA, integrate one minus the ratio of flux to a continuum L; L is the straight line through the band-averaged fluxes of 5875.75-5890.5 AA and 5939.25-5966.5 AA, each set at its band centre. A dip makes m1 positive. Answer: 4.4 AA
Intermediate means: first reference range 51.4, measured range 43.7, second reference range 49.4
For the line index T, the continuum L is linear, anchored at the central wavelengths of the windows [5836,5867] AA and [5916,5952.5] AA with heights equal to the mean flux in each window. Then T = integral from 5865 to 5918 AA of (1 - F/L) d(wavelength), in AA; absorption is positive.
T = 1.5 AA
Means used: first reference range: 48.7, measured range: 46.6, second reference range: 47.2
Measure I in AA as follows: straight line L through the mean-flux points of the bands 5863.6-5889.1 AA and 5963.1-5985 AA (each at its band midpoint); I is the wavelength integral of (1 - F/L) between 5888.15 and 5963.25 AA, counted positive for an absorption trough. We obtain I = 6.3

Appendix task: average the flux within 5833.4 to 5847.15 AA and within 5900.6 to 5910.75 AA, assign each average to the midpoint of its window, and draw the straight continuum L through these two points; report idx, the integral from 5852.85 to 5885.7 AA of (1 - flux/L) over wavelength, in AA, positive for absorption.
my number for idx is -2.1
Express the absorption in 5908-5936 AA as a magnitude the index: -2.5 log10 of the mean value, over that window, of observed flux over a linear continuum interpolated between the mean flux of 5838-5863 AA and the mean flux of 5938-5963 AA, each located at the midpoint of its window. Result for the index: 0.05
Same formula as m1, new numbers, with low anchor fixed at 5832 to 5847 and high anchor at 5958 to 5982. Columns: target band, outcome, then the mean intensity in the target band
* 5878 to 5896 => 1.35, 44.9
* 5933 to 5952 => 0.43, 47.2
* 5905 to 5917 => 0.75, 45.4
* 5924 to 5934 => 0.13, 47.7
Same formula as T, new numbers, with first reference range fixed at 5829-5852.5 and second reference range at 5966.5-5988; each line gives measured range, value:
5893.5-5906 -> 1.53 AA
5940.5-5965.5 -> -1.59 AA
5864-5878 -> -1.60 AA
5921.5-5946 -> -0.46 AA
